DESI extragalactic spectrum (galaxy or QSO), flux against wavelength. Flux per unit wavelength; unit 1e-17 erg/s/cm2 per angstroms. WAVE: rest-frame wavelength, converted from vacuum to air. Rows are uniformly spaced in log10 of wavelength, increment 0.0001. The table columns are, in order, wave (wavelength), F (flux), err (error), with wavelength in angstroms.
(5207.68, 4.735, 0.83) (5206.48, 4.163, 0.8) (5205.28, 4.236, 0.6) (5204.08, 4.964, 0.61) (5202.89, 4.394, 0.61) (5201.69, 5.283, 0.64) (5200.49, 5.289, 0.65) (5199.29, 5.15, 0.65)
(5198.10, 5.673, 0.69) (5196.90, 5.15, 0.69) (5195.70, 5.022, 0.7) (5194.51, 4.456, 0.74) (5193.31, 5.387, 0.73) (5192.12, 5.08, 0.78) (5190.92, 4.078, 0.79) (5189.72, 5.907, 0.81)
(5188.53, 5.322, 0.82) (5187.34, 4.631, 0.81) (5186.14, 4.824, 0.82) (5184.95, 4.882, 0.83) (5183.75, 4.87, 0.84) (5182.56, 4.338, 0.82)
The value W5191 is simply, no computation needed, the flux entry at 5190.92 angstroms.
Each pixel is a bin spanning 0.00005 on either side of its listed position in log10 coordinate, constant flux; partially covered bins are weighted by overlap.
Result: 4.078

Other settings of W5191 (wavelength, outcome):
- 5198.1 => 5.673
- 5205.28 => 4.236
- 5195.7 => 5.022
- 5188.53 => 5.322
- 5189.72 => 5.907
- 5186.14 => 4.824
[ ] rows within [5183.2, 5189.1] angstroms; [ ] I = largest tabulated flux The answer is 5.322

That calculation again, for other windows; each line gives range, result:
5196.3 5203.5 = 5.673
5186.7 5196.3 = 5.907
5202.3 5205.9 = 4.964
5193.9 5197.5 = 5.15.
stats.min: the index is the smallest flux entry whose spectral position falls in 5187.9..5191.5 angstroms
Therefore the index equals 4.078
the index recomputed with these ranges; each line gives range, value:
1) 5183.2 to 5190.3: 4.631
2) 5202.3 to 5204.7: 4.394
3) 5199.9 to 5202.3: 5.283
